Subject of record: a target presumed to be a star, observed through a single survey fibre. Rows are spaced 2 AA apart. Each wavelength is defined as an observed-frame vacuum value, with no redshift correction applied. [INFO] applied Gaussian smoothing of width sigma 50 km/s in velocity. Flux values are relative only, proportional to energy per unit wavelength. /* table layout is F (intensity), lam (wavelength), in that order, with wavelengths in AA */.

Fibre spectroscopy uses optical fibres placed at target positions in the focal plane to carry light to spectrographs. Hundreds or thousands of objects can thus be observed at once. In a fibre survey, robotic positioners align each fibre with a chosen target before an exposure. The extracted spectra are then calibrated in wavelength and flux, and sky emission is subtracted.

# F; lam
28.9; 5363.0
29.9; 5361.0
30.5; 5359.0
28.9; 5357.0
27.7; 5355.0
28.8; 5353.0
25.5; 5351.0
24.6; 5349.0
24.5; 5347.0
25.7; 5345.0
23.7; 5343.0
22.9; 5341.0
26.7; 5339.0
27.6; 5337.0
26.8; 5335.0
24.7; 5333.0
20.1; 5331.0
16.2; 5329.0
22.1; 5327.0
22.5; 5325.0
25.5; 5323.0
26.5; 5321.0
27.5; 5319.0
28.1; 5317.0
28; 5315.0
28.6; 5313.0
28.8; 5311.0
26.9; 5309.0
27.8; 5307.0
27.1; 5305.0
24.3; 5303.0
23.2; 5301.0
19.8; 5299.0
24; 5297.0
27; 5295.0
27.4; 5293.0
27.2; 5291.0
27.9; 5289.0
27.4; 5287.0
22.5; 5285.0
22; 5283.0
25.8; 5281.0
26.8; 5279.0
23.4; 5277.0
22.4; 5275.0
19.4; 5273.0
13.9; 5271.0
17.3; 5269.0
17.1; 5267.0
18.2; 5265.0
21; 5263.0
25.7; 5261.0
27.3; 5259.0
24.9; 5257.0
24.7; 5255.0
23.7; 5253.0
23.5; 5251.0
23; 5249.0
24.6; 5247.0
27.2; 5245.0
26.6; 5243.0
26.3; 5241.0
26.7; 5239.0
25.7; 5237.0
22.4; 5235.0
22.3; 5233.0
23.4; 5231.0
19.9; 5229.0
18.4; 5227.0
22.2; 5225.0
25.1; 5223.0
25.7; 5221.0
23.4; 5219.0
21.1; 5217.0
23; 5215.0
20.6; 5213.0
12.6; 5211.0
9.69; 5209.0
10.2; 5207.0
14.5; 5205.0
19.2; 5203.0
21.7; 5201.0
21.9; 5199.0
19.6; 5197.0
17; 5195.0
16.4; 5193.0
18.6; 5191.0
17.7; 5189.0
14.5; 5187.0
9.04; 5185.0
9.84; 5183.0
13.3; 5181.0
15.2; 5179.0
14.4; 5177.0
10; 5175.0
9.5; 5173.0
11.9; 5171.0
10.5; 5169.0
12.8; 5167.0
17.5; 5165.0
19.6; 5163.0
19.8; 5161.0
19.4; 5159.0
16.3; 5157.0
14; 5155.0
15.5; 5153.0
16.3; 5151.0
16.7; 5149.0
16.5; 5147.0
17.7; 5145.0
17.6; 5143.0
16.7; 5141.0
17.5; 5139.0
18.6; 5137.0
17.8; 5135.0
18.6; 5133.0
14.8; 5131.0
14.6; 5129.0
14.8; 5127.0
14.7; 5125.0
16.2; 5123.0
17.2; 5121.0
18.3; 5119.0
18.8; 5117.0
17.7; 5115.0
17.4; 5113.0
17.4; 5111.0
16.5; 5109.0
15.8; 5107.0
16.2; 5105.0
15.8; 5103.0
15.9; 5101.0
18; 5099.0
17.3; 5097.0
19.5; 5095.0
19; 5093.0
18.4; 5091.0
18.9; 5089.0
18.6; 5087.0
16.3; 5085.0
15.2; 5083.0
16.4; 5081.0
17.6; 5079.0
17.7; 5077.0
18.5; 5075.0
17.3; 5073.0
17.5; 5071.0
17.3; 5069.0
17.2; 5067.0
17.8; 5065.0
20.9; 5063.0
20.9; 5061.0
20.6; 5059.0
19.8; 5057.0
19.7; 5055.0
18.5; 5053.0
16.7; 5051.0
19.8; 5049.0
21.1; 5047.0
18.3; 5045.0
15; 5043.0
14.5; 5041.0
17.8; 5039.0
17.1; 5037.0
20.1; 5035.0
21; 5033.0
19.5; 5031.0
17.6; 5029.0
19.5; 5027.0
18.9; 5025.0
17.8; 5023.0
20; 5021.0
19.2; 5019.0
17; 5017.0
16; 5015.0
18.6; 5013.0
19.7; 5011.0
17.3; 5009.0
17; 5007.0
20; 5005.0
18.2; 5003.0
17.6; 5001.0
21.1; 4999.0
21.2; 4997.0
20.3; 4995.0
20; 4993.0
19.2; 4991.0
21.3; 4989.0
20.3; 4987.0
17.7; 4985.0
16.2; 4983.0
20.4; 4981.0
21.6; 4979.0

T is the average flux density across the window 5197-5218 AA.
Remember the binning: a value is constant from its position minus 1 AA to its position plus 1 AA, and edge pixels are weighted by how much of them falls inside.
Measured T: 17.6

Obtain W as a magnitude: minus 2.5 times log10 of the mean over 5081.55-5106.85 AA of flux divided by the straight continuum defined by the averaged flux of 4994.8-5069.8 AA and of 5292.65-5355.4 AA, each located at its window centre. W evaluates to 0.16 mag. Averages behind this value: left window 18.7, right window 25.3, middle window 17.4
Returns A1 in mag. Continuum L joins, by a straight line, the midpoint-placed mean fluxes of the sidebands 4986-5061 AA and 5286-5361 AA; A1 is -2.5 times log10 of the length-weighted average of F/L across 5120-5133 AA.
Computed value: 0.333 mag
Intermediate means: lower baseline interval 18.9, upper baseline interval 25.8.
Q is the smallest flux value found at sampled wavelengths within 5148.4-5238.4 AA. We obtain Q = 9.04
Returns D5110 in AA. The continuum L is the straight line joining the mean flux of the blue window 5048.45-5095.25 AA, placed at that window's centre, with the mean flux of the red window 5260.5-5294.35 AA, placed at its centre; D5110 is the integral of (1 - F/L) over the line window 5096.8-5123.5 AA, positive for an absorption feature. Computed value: 2.9 AA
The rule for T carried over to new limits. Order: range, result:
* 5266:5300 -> 23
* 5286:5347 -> 25.4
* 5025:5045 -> 18.1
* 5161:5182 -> 13.8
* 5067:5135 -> 17.1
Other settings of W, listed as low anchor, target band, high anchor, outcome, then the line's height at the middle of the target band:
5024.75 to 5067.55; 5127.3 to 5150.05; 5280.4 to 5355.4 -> 0.233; 21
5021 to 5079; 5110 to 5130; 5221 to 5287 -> 0.198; 20.1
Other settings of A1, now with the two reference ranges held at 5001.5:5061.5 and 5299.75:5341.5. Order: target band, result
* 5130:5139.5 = 0.20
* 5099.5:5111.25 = 0.24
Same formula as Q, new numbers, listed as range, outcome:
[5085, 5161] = 14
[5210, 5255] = 12.6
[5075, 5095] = 15.2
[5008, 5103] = 14.5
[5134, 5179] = 9.5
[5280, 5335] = 16.2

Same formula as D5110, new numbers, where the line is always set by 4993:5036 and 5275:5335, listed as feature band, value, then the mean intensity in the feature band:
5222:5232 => 0.7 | 21.8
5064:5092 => 3.9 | 17.5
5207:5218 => 3.1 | 16.7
